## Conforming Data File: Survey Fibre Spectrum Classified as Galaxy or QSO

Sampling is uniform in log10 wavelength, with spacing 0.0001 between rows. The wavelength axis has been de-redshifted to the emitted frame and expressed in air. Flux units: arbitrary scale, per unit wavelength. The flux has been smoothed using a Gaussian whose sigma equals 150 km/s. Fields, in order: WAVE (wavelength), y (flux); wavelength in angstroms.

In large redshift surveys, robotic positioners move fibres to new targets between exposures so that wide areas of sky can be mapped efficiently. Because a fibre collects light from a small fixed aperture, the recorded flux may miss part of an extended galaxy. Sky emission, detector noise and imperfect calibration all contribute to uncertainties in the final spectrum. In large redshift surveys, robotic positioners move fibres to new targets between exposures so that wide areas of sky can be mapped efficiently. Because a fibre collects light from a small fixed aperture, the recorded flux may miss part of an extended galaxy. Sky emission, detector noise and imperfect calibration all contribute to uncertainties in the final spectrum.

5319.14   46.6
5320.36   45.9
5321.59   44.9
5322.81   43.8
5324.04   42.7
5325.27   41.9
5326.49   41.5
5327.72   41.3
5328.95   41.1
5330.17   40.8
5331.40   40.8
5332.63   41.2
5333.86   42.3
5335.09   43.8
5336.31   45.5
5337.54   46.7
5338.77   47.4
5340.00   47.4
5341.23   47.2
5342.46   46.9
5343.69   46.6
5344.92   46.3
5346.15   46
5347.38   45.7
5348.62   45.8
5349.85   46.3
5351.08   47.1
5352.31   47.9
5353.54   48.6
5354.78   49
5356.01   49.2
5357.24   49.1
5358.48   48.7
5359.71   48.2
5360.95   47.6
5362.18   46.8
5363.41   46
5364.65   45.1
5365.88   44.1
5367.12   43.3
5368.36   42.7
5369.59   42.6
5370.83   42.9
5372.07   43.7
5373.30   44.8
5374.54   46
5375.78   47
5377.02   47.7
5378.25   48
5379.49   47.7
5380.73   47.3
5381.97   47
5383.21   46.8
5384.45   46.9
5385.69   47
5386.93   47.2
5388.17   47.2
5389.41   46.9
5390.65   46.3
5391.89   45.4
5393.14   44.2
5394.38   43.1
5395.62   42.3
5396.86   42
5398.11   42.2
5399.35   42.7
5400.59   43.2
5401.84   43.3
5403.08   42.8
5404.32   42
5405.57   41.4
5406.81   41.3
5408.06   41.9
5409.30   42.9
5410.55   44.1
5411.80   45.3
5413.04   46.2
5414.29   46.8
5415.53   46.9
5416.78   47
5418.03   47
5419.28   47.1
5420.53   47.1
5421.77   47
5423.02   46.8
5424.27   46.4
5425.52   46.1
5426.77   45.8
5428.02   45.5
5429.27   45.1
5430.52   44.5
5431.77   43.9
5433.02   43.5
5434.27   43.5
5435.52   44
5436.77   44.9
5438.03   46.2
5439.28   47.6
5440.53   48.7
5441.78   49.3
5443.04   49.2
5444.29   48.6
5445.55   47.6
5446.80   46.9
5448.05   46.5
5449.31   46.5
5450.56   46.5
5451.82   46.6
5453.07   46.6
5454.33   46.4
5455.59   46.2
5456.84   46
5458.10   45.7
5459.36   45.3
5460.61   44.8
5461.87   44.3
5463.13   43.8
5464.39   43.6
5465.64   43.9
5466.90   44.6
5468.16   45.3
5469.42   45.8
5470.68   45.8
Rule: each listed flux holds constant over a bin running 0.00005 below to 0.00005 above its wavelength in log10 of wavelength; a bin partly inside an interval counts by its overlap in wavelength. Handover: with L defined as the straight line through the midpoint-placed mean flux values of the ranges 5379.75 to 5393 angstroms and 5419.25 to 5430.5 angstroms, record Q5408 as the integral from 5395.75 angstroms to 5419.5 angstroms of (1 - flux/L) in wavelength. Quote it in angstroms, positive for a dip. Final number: 1.28 angstroms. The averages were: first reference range 46.7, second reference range 46.2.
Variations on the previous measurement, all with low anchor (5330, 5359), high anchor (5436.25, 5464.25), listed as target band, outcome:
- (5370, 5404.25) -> 0.8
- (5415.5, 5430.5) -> 0.0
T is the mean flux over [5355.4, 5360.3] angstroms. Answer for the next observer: 48.8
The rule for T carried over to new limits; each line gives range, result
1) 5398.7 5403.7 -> 43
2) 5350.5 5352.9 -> 47.5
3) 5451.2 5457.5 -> 46.4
